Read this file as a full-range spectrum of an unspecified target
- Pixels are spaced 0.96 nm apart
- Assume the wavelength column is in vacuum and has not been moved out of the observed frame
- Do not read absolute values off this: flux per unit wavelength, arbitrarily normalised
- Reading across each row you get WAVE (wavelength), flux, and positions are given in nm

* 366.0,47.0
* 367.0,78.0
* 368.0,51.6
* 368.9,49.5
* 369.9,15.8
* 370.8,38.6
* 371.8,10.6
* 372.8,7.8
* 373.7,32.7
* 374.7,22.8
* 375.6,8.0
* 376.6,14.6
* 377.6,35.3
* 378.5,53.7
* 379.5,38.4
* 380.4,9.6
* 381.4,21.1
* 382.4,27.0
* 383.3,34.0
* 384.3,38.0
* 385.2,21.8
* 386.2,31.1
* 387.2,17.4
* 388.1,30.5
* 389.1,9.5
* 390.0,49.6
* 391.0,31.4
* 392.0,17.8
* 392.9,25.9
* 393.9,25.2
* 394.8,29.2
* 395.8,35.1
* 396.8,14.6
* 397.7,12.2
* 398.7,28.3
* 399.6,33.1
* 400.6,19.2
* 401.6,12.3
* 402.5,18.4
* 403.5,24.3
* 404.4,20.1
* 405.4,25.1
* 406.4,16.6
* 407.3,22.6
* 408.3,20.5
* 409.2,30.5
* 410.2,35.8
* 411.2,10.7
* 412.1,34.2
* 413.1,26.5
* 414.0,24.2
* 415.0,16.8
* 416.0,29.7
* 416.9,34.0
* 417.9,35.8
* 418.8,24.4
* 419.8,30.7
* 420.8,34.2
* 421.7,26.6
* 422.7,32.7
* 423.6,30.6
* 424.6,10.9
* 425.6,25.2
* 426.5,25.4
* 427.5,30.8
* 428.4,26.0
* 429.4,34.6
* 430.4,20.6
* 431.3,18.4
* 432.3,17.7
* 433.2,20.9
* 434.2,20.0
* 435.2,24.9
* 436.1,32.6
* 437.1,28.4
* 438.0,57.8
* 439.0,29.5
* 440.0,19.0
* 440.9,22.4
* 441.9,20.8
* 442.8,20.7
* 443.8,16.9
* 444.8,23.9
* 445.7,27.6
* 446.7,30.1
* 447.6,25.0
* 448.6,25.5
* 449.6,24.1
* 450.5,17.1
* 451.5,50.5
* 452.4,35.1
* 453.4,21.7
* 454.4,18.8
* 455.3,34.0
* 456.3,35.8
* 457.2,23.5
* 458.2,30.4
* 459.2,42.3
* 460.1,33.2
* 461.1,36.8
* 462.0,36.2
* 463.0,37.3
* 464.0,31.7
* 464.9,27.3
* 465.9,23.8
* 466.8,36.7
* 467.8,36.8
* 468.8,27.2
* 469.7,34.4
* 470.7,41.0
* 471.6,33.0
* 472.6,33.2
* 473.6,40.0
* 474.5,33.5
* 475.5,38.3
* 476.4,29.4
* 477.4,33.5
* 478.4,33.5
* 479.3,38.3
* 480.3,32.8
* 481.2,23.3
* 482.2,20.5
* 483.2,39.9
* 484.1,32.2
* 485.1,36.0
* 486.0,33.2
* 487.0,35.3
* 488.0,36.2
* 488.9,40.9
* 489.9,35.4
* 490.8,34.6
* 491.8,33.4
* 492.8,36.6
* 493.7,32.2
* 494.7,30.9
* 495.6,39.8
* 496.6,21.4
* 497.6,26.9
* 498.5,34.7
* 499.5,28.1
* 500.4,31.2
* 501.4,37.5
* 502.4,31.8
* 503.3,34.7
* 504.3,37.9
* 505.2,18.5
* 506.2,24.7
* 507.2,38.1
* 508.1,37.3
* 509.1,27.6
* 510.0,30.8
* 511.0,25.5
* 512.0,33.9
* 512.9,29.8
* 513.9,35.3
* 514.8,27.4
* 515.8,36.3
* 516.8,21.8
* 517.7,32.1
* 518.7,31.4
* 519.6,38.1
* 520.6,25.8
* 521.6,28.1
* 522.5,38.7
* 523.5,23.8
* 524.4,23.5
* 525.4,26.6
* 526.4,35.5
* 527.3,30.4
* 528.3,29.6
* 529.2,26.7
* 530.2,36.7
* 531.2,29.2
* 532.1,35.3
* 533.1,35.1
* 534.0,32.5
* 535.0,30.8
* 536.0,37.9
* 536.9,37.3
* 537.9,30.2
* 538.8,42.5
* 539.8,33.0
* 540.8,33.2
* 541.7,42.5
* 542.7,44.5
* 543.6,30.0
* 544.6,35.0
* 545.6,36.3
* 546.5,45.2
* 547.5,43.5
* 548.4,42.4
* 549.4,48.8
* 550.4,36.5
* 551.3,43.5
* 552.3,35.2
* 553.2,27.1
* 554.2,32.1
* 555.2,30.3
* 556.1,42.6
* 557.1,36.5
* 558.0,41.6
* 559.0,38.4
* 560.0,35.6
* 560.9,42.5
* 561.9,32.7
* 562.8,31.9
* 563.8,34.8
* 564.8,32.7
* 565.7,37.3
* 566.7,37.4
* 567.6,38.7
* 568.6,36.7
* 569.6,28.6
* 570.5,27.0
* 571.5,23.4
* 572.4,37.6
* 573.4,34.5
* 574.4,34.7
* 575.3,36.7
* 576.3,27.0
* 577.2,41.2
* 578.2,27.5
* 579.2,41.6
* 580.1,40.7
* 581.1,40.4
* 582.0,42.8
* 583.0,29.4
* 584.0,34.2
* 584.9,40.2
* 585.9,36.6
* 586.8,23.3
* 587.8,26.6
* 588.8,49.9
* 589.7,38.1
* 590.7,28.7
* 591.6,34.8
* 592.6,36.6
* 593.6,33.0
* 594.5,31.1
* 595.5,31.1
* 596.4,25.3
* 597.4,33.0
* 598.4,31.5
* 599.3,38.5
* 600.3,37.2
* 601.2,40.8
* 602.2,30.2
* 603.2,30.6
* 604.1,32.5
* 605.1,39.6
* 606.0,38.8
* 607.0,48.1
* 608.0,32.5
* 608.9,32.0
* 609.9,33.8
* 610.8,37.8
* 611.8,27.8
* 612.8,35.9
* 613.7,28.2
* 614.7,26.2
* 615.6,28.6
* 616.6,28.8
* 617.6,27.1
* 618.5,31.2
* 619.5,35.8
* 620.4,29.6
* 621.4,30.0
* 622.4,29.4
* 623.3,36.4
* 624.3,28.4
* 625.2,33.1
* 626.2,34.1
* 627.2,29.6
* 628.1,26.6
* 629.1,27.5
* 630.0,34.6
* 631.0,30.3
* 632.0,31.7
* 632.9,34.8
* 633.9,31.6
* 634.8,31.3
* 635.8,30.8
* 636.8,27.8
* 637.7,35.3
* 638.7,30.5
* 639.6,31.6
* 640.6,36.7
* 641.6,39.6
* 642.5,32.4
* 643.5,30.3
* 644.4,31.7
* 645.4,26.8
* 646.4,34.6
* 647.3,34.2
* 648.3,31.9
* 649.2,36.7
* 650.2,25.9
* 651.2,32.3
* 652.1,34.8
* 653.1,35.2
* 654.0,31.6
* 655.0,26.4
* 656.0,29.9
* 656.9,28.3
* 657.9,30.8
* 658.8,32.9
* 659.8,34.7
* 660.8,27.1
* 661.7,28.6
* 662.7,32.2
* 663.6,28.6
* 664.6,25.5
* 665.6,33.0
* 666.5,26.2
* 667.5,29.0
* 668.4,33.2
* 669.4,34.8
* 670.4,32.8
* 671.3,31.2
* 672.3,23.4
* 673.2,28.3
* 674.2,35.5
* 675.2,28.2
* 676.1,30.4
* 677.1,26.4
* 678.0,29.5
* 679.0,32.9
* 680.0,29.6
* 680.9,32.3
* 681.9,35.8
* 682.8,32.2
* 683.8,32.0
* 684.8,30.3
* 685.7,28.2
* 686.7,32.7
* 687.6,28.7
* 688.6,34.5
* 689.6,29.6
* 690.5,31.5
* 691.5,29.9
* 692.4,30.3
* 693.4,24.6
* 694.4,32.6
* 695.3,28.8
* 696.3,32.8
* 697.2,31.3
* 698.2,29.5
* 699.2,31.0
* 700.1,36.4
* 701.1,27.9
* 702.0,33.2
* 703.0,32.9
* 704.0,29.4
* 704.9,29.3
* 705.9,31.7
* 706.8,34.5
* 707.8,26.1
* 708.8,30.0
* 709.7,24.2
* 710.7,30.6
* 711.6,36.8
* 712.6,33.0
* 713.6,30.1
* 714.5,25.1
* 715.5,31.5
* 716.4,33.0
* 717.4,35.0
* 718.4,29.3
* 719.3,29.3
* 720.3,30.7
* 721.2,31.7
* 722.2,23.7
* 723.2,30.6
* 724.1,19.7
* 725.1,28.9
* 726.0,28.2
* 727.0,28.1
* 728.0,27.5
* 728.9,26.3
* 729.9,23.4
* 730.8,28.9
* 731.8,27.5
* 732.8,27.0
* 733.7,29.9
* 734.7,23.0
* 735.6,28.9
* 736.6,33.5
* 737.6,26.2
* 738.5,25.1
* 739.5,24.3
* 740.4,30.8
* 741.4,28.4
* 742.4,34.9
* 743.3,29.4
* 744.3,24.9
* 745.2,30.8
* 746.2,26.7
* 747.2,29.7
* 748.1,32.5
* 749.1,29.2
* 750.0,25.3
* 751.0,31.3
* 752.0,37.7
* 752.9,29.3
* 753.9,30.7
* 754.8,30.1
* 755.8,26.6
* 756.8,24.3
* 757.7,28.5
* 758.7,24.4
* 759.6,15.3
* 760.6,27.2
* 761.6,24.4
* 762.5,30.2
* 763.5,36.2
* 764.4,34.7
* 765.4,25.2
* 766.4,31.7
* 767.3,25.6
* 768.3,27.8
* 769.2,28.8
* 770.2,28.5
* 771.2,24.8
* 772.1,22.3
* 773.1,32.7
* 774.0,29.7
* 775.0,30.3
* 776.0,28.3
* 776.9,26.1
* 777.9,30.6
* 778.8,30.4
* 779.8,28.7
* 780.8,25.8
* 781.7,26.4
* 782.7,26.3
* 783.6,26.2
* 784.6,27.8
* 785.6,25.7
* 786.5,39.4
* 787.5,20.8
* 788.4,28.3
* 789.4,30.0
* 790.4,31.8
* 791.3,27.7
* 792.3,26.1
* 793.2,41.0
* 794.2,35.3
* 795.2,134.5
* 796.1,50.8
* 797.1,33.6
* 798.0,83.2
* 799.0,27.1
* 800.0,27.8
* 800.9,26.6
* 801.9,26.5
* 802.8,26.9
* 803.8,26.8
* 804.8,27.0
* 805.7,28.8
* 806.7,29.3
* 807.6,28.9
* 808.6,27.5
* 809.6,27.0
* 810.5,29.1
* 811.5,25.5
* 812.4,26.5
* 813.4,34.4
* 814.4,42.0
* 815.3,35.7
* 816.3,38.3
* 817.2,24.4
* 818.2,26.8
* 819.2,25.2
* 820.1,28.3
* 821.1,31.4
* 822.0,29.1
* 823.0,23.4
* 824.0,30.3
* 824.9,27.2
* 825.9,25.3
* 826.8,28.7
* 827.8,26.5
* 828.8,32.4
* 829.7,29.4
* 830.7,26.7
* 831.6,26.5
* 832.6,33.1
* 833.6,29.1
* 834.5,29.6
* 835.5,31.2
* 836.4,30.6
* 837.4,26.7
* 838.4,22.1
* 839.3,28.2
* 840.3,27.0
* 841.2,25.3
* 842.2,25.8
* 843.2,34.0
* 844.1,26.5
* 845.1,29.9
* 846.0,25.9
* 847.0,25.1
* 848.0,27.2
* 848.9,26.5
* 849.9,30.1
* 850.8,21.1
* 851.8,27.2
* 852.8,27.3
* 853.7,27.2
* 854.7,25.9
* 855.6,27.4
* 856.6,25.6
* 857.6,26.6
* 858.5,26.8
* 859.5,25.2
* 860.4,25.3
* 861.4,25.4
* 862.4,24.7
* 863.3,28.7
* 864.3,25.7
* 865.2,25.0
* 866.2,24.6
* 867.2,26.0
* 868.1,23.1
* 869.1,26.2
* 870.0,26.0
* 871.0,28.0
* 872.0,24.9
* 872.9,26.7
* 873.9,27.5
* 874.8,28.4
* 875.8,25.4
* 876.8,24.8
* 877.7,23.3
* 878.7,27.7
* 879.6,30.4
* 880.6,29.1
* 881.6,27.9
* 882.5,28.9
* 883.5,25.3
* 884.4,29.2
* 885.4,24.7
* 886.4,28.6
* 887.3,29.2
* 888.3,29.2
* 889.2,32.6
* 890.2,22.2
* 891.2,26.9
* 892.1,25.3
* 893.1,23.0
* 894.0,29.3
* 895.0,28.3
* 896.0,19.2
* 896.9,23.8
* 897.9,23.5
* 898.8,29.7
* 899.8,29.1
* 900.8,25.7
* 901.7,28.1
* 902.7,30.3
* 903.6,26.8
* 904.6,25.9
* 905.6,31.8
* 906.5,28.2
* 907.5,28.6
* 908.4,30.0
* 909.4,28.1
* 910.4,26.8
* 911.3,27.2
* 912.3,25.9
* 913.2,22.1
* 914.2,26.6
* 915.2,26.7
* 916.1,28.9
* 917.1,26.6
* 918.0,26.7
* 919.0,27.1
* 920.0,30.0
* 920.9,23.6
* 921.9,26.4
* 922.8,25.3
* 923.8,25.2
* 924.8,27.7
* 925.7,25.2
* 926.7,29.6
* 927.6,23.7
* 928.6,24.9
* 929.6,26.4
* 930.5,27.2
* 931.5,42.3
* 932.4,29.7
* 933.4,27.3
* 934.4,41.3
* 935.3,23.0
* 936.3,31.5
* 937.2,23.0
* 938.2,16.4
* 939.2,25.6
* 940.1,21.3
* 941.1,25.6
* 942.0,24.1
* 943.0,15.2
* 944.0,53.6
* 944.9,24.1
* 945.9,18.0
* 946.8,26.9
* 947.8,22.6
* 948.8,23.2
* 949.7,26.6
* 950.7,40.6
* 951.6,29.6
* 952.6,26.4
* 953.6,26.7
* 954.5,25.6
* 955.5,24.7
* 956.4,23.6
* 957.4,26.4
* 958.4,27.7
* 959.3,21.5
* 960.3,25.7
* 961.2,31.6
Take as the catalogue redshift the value 0.21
